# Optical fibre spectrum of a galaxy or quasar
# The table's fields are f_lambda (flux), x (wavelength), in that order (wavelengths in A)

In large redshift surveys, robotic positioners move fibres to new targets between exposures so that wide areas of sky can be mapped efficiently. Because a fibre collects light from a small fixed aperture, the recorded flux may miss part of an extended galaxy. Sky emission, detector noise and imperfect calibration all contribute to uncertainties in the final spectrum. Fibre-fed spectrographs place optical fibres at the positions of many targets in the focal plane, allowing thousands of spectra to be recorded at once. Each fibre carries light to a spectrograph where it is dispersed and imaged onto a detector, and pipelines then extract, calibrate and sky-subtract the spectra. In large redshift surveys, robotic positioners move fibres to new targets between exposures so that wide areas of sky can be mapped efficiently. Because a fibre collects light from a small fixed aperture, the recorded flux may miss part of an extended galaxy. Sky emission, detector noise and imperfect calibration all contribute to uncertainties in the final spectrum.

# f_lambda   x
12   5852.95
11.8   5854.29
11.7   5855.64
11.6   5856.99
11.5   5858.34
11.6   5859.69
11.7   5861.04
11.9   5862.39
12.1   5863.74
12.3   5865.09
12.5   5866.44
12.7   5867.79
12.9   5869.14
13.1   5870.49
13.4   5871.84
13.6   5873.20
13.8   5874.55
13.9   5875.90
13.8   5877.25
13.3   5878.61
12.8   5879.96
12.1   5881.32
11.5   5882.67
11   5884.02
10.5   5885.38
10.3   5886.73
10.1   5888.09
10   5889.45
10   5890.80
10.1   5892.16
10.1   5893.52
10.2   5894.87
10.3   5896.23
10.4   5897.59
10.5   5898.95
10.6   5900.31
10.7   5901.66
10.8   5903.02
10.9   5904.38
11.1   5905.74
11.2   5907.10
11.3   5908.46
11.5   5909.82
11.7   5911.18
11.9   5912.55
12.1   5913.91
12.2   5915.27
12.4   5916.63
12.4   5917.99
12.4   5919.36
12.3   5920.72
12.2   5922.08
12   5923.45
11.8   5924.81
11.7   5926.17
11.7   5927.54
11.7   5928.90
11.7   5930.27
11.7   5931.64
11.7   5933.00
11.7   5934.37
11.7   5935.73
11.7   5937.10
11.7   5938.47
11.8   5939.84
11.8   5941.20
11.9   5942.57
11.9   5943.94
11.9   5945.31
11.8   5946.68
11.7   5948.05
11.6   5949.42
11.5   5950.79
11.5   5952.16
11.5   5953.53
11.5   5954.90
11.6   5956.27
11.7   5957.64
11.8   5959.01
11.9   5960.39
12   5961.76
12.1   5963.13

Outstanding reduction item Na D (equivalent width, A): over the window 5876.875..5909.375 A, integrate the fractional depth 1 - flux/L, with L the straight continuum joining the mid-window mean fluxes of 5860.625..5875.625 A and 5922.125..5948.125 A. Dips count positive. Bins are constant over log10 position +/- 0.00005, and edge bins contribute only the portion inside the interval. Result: 3.8 A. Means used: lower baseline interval 12.8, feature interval 11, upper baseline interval 11.8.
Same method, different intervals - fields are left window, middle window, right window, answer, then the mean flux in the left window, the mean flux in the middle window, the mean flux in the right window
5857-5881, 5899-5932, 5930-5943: 1.1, 12.7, 11.6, 11.7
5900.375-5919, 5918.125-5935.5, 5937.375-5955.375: -0.4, 11.5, 11.9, 11.7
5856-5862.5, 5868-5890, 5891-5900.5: -2.7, 11.6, 12.3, 10.3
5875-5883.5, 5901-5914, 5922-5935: 1.0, 12.9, 11.3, 11.8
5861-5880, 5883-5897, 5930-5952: 2.6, 13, 10.3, 11.7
